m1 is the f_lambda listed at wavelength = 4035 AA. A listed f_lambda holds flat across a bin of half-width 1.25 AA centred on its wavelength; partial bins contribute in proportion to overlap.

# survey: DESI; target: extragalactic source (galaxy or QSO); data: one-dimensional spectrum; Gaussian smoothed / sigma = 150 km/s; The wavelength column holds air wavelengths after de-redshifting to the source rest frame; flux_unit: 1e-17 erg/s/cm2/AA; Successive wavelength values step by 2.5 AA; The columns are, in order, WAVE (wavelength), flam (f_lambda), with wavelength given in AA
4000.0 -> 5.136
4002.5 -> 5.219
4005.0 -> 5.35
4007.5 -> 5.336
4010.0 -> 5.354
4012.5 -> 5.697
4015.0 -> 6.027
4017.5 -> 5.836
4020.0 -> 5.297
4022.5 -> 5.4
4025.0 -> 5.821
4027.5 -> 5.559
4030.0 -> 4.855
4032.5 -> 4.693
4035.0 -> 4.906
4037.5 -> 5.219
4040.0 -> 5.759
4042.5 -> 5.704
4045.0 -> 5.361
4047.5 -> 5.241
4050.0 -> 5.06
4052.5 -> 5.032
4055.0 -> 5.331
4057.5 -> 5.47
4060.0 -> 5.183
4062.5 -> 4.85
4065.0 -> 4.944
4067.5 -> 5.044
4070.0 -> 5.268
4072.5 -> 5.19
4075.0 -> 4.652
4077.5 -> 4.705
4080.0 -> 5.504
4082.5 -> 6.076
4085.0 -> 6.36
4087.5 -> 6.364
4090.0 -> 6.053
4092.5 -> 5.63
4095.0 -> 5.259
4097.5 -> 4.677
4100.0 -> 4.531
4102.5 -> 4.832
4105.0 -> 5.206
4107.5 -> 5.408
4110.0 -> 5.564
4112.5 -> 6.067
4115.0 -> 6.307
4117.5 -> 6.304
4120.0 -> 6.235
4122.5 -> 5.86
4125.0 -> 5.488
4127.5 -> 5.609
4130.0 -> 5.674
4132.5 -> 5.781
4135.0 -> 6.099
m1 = 4.906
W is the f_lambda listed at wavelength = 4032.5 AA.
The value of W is 4.693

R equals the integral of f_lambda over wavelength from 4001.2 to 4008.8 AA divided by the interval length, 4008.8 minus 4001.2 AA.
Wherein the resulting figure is 5.3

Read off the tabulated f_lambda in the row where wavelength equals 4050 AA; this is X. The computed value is 5.06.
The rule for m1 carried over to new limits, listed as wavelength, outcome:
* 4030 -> 4.855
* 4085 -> 6.36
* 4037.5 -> 5.219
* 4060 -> 5.183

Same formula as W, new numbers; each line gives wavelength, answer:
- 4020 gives 5.297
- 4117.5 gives 6.304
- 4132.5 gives 5.781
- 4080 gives 5.504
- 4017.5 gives 5.836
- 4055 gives 5.331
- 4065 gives 4.944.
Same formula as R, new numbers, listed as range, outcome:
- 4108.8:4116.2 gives 5.98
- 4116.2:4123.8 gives 6.13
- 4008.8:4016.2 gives 5.69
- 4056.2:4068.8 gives 5.1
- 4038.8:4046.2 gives 5.61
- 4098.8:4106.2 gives 4.86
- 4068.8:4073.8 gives 5.22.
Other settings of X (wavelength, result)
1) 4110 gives 5.564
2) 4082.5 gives 6.076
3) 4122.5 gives 5.86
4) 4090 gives 6.053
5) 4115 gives 6.307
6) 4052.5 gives 5.032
